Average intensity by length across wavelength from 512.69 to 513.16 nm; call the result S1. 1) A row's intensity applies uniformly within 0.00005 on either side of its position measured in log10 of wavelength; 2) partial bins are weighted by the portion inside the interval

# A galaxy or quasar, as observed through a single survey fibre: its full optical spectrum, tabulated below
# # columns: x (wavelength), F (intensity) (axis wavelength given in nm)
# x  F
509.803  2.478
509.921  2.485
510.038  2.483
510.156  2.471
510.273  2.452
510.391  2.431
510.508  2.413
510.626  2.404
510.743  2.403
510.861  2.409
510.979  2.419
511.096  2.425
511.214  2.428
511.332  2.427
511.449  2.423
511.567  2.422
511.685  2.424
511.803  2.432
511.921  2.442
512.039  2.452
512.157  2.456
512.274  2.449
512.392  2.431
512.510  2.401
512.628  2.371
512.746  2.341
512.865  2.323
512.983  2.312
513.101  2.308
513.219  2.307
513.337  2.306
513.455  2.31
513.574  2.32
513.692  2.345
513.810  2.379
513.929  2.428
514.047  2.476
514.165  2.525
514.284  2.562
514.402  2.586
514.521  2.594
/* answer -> 2.32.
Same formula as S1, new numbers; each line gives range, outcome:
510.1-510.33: 2.47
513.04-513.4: 2.31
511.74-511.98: 2.43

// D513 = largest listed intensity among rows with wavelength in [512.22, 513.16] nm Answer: 2.449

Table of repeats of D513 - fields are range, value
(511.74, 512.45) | 2.456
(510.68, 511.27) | 2.428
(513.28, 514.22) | 2.525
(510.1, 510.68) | 2.471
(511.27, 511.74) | 2.427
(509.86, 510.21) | 2.485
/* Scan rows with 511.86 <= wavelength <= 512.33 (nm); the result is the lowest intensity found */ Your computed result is 2.442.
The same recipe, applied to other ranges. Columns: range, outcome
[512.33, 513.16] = 2.308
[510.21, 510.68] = 2.404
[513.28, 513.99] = 2.306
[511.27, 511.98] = 2.422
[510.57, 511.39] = 2.403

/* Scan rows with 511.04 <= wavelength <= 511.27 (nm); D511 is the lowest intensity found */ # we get 2.425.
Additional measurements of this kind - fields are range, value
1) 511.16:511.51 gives 2.423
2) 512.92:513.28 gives 2.307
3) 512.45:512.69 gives 2.371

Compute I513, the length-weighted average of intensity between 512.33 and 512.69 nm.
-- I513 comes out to 2.4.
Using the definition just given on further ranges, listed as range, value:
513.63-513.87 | 2.36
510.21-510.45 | 2.45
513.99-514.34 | 2.52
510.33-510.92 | 2.41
